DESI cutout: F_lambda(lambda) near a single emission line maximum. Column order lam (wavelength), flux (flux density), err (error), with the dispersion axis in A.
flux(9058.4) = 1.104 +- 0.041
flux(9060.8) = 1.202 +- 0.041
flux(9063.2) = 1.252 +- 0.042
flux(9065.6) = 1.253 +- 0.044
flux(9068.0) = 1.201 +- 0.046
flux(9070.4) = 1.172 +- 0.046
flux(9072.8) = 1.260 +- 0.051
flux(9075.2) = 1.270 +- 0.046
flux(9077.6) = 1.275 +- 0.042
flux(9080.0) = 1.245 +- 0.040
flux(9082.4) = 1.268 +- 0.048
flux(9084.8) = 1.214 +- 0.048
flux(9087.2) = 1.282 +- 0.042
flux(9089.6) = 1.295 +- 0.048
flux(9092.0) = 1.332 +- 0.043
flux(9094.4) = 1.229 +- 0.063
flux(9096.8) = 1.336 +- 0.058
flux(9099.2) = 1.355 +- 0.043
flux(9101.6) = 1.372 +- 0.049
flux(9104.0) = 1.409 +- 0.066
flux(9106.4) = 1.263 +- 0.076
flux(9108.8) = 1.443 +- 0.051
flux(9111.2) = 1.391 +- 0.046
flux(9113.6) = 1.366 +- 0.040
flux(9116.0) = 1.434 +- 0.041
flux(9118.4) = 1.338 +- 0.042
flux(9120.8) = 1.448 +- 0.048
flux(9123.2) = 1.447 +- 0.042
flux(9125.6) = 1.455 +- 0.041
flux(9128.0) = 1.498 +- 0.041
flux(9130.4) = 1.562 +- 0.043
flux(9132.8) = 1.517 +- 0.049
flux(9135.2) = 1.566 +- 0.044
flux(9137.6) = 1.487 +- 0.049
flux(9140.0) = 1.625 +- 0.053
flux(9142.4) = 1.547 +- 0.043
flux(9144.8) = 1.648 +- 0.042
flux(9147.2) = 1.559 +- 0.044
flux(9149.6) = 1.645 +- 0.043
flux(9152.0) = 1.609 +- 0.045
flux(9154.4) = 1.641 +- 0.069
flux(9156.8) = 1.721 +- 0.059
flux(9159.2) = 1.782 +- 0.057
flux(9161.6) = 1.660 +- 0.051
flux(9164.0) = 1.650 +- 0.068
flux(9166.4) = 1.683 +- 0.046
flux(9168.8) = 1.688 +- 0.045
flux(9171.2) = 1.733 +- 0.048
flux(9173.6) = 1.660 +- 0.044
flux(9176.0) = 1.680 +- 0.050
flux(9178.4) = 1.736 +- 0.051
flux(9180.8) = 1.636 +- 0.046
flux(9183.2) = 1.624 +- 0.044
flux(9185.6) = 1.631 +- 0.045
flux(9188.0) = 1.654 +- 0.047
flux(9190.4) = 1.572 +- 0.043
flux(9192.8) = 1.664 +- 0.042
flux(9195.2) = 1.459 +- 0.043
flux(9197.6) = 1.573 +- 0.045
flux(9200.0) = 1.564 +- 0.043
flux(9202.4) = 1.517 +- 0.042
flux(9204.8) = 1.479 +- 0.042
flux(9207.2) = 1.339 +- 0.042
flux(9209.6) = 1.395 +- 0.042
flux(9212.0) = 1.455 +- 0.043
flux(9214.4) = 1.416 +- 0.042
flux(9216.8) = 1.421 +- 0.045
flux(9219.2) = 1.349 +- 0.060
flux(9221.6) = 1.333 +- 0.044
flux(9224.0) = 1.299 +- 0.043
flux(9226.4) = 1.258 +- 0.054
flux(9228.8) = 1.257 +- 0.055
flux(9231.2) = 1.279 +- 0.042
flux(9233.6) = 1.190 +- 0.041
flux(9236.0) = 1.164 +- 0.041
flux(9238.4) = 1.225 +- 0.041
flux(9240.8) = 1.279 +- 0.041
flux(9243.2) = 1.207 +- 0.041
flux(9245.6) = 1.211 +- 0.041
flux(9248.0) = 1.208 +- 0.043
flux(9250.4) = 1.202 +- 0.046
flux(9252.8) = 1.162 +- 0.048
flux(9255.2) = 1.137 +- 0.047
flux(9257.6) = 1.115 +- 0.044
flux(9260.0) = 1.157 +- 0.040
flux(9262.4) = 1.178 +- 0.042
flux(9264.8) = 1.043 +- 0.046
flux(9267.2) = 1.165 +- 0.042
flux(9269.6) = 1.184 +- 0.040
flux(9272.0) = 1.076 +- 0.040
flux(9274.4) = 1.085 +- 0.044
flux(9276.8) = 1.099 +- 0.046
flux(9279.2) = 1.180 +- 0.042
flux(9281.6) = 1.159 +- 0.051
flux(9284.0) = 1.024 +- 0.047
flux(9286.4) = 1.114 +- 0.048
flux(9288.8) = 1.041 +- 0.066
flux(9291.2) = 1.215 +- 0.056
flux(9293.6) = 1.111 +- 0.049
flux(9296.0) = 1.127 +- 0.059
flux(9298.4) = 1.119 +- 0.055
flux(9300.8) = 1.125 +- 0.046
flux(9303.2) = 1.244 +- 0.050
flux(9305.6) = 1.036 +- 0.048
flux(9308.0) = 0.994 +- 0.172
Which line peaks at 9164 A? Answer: Mg II 2798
